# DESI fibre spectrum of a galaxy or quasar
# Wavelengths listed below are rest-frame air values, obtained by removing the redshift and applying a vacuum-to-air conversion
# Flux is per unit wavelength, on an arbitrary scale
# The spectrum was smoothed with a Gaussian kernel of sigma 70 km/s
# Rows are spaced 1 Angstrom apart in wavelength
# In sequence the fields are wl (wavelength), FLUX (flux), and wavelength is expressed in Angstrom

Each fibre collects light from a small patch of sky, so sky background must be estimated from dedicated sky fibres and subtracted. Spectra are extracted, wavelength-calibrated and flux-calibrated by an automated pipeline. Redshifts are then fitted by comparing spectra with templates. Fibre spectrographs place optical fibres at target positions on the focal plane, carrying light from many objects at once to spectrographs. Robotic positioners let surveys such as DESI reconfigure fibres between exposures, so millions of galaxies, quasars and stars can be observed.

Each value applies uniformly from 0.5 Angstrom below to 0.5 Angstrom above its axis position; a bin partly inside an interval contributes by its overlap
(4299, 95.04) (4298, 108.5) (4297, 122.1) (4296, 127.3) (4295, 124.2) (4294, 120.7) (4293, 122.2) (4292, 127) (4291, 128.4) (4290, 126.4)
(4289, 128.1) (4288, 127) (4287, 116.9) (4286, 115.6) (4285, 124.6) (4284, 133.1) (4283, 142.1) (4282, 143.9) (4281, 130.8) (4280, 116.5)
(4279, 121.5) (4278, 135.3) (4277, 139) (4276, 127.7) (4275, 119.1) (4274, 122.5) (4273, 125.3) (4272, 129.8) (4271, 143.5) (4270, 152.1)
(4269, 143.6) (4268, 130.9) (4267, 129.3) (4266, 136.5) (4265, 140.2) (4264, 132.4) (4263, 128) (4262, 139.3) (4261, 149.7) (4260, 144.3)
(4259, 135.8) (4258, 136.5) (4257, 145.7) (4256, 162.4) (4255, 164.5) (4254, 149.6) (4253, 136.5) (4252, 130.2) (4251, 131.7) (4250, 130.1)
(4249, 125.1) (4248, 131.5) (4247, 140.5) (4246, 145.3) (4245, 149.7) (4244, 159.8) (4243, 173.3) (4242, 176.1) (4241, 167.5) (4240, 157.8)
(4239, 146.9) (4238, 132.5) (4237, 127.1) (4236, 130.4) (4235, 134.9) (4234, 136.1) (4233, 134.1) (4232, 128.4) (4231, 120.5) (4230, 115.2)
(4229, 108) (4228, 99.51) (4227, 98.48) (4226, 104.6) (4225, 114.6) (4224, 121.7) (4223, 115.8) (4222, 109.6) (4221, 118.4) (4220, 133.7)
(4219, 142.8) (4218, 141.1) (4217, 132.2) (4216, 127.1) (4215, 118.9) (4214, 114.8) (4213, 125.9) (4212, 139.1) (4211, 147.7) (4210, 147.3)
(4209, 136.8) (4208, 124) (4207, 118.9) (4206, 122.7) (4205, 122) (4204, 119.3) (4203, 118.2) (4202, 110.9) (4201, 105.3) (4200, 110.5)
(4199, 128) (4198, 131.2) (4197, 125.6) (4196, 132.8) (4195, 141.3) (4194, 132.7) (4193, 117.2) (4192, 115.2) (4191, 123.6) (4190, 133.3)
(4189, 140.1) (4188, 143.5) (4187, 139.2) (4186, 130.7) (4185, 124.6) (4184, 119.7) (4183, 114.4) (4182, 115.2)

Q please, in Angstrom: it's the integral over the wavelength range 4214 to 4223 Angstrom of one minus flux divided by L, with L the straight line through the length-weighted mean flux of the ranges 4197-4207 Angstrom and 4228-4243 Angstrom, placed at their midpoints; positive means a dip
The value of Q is 0.1 Angstrom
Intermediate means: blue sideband 119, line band 127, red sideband 137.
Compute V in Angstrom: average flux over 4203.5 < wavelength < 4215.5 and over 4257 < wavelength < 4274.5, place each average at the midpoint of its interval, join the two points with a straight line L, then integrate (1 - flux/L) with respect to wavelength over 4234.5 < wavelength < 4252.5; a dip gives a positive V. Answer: -1.4 Angstrom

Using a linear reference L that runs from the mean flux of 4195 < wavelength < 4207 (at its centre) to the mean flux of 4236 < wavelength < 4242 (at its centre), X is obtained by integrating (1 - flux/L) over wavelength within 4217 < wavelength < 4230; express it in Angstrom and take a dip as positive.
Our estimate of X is 1.8 Angstrom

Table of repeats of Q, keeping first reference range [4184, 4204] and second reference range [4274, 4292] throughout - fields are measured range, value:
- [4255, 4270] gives -1.58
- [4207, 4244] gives -1.20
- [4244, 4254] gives -0.81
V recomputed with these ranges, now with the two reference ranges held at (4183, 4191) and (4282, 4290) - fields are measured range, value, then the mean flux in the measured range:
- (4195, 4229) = 1.91 Angstrom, 123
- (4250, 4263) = -1.40 Angstrom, 143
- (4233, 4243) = -1.30 Angstrom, 146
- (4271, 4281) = 0.06 Angstrom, 127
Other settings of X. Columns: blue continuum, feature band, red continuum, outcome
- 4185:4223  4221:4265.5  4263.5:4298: -2.4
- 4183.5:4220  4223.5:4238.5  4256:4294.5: 1.1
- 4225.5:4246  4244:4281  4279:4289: -1.7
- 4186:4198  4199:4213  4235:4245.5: 1.2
